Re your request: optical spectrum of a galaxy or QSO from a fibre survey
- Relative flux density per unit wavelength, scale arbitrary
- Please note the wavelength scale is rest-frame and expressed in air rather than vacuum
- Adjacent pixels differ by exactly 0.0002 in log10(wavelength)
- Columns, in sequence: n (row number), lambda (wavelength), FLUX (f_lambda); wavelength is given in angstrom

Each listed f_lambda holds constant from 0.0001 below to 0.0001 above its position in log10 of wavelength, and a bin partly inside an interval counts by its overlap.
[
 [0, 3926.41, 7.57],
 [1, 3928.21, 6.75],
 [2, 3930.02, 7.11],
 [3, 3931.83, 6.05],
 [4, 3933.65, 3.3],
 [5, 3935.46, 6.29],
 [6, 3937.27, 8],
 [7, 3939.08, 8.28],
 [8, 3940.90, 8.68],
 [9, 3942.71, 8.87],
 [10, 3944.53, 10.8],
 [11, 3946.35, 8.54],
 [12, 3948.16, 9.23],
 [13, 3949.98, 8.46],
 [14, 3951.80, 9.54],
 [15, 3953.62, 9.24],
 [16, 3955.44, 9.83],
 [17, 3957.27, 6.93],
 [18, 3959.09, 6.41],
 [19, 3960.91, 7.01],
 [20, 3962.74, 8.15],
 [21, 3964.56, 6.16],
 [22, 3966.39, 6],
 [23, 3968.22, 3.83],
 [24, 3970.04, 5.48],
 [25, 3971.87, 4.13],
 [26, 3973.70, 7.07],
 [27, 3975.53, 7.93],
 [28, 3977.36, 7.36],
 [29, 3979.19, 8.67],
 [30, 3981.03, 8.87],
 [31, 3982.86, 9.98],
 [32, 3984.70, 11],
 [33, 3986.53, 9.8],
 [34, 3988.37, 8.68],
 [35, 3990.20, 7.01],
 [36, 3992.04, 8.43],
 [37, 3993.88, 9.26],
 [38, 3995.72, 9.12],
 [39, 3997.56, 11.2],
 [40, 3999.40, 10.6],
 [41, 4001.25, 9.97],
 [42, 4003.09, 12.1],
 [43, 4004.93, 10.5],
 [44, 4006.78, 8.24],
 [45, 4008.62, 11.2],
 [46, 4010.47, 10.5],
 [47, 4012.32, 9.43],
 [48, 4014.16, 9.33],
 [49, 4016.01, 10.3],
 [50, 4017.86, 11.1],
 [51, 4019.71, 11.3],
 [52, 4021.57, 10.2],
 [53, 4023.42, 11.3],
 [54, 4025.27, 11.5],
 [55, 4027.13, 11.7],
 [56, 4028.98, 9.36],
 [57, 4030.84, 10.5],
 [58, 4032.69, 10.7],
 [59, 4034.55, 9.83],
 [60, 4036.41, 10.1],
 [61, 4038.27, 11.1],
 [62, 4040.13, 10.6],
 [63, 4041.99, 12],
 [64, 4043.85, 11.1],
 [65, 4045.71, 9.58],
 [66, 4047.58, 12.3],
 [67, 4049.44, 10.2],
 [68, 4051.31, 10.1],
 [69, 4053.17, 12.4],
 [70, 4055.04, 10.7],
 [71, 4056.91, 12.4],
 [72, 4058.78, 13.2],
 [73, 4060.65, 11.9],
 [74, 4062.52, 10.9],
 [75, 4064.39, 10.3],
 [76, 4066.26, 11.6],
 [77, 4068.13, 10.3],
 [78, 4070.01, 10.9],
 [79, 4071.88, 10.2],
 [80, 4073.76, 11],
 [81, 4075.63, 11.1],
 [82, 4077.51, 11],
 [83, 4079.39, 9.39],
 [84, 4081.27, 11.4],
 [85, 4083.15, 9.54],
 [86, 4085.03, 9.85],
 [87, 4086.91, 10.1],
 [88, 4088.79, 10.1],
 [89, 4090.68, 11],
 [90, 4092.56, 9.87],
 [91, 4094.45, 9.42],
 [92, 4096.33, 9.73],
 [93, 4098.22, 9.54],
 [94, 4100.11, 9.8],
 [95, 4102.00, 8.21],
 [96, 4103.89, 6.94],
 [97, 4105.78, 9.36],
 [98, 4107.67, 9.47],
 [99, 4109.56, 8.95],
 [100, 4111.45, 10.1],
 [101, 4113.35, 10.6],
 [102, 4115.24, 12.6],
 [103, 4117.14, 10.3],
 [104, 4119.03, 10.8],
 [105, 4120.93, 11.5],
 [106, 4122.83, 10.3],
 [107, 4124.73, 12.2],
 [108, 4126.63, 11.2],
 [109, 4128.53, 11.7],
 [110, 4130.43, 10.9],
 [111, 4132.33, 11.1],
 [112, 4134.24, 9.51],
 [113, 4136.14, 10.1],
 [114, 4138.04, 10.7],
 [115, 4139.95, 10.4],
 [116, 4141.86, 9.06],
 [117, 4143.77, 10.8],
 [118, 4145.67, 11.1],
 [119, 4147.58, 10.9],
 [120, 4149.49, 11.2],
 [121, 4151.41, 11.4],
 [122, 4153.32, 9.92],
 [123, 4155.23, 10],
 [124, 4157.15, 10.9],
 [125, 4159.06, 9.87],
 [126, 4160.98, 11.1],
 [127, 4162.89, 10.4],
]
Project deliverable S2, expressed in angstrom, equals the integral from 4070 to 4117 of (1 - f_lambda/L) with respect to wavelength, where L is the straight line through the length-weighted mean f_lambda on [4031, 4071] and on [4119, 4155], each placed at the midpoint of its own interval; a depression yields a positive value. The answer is 3.9 angstrom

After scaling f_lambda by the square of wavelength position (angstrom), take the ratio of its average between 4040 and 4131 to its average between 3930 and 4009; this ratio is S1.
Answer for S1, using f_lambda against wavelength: 1.4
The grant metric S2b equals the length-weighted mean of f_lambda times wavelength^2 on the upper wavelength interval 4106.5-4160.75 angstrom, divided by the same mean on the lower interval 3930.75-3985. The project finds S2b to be 1.52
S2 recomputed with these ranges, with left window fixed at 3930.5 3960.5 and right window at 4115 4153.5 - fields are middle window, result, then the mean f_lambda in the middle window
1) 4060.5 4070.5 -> -1.1 angstrom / 10.9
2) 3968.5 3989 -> 1.4 angstrom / 7.95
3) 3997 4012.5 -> -2.7 angstrom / 10.4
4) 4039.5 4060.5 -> -3.9 angstrom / 11.4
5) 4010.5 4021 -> -1.5 angstrom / 10.3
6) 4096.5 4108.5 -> 1.6 angstrom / 8.93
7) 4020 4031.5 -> -2.0 angstrom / 10.8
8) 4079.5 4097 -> 0.1 angstrom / 10.1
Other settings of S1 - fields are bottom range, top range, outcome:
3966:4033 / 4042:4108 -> 1.16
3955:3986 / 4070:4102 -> 1.46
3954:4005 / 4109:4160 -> 1.40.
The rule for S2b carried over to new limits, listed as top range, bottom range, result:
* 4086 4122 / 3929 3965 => 1.36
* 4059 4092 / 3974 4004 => 1.19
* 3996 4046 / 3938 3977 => 1.43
